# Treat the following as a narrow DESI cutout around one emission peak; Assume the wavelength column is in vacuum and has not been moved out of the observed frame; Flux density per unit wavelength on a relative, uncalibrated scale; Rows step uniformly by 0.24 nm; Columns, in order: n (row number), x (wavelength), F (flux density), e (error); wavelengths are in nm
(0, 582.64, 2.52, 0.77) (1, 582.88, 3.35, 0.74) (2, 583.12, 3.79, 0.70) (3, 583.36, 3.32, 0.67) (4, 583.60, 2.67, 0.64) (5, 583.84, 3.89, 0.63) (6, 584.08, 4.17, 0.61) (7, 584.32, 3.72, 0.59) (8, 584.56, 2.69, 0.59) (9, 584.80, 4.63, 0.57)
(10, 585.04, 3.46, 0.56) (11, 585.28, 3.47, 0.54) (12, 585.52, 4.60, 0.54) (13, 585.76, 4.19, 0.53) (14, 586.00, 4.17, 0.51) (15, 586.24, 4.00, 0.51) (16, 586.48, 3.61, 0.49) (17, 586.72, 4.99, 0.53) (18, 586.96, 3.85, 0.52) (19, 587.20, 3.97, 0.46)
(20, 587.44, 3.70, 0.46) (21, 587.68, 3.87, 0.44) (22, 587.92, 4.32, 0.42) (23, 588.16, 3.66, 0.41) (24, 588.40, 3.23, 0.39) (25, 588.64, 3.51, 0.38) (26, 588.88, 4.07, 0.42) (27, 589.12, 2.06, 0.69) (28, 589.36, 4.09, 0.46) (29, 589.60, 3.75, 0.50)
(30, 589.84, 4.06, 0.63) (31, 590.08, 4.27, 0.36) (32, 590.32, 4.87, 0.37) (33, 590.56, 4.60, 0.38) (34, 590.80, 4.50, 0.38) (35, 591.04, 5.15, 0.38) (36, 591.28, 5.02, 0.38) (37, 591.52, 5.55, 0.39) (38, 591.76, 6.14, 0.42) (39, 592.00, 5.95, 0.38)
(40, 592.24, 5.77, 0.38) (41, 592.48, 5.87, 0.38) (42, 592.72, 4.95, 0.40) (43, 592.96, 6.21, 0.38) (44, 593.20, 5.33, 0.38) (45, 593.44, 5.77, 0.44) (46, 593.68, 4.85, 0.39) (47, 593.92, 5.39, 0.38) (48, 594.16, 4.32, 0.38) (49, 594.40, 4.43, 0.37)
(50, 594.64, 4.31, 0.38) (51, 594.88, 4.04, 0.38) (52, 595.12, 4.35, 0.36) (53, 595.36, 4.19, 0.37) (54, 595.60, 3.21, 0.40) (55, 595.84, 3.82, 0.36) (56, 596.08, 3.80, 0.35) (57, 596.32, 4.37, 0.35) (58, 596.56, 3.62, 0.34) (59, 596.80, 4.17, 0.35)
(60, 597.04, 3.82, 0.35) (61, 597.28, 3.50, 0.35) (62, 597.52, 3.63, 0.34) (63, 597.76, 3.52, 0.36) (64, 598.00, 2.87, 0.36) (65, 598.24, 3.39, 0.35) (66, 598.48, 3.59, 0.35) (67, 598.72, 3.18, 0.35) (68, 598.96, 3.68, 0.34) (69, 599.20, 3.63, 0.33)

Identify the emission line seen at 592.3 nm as Mg II 2798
